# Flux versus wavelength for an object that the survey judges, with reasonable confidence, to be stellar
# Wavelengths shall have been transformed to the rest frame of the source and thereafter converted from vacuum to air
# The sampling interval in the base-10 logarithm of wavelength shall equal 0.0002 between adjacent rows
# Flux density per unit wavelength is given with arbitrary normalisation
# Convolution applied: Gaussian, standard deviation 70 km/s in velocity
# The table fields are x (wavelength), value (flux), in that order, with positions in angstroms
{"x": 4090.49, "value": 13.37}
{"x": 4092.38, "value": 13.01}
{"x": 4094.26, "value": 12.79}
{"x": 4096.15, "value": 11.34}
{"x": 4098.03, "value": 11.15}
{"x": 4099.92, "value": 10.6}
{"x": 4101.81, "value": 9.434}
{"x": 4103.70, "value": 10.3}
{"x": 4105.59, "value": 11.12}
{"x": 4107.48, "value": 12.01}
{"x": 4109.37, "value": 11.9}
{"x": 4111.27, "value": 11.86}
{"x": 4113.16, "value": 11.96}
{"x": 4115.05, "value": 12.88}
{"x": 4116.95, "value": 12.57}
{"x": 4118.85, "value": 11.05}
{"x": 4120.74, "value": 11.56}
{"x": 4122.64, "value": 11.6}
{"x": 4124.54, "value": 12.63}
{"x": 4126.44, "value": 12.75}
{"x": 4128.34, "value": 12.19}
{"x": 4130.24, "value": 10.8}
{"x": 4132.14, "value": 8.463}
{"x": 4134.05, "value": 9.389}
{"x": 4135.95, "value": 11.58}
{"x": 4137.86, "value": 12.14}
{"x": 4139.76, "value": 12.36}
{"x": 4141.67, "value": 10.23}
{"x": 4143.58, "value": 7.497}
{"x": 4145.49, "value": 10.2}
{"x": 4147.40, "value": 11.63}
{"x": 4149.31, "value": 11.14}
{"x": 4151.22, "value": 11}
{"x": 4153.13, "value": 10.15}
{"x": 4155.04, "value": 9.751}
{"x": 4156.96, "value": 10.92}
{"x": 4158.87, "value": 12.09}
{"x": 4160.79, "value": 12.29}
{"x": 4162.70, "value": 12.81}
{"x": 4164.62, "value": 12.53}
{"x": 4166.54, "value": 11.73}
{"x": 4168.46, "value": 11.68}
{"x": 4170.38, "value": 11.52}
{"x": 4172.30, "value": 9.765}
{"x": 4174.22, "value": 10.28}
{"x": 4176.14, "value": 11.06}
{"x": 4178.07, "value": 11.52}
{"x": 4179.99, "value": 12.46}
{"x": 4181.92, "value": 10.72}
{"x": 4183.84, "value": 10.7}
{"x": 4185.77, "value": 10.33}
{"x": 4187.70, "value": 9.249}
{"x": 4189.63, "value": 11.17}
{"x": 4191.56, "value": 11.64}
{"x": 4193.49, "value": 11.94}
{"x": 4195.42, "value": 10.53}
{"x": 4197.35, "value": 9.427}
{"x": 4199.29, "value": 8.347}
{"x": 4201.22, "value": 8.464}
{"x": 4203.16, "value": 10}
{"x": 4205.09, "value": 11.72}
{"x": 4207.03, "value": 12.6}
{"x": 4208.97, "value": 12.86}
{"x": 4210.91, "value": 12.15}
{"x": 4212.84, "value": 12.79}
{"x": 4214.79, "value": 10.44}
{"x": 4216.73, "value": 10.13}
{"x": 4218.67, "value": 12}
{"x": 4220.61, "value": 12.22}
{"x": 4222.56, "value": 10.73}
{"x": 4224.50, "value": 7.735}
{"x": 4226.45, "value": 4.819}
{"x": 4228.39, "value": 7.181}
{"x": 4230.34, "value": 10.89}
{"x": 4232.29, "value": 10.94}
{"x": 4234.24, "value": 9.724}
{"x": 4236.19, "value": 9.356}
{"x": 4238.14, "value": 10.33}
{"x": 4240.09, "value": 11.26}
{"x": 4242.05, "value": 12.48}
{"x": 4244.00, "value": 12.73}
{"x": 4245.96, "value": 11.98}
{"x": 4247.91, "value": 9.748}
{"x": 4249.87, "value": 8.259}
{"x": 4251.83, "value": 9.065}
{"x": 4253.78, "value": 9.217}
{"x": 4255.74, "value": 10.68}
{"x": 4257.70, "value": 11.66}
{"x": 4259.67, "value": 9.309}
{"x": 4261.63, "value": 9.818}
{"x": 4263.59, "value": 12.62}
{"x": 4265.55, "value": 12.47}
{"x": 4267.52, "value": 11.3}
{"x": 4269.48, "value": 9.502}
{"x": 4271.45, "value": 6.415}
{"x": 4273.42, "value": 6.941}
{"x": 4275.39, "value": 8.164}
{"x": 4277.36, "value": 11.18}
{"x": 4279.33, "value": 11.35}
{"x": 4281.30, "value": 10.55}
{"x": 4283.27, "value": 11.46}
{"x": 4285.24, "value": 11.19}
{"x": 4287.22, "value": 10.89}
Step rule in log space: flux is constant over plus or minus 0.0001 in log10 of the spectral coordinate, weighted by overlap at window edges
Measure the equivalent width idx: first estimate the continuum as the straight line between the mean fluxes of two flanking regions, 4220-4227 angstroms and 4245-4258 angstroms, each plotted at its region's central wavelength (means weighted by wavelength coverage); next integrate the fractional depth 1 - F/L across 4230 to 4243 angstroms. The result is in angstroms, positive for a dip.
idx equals -1.7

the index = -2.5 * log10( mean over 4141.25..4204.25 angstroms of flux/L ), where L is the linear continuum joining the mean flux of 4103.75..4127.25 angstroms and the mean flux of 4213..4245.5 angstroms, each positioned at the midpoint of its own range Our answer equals 0.03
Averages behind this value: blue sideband 11.9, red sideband 10.3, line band 10.8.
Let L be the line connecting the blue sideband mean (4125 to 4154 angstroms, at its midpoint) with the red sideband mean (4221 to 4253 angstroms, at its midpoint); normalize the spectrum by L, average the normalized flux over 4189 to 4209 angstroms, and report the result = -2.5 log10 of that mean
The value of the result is -0.05 mag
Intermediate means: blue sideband 10.8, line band 10.7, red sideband 9.87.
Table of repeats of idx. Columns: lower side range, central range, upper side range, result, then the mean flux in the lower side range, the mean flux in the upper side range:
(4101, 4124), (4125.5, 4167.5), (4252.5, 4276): 0.3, 11.6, 9.86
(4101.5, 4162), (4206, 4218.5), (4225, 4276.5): -1.9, 11.2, 9.86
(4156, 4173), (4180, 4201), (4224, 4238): 0.3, 11.7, 8.8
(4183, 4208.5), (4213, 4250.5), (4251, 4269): 1.3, 10.5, 10.7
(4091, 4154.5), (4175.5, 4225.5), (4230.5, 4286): -0.7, 11.3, 10.4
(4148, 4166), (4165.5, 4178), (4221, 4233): -0.2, 11.4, 8.84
